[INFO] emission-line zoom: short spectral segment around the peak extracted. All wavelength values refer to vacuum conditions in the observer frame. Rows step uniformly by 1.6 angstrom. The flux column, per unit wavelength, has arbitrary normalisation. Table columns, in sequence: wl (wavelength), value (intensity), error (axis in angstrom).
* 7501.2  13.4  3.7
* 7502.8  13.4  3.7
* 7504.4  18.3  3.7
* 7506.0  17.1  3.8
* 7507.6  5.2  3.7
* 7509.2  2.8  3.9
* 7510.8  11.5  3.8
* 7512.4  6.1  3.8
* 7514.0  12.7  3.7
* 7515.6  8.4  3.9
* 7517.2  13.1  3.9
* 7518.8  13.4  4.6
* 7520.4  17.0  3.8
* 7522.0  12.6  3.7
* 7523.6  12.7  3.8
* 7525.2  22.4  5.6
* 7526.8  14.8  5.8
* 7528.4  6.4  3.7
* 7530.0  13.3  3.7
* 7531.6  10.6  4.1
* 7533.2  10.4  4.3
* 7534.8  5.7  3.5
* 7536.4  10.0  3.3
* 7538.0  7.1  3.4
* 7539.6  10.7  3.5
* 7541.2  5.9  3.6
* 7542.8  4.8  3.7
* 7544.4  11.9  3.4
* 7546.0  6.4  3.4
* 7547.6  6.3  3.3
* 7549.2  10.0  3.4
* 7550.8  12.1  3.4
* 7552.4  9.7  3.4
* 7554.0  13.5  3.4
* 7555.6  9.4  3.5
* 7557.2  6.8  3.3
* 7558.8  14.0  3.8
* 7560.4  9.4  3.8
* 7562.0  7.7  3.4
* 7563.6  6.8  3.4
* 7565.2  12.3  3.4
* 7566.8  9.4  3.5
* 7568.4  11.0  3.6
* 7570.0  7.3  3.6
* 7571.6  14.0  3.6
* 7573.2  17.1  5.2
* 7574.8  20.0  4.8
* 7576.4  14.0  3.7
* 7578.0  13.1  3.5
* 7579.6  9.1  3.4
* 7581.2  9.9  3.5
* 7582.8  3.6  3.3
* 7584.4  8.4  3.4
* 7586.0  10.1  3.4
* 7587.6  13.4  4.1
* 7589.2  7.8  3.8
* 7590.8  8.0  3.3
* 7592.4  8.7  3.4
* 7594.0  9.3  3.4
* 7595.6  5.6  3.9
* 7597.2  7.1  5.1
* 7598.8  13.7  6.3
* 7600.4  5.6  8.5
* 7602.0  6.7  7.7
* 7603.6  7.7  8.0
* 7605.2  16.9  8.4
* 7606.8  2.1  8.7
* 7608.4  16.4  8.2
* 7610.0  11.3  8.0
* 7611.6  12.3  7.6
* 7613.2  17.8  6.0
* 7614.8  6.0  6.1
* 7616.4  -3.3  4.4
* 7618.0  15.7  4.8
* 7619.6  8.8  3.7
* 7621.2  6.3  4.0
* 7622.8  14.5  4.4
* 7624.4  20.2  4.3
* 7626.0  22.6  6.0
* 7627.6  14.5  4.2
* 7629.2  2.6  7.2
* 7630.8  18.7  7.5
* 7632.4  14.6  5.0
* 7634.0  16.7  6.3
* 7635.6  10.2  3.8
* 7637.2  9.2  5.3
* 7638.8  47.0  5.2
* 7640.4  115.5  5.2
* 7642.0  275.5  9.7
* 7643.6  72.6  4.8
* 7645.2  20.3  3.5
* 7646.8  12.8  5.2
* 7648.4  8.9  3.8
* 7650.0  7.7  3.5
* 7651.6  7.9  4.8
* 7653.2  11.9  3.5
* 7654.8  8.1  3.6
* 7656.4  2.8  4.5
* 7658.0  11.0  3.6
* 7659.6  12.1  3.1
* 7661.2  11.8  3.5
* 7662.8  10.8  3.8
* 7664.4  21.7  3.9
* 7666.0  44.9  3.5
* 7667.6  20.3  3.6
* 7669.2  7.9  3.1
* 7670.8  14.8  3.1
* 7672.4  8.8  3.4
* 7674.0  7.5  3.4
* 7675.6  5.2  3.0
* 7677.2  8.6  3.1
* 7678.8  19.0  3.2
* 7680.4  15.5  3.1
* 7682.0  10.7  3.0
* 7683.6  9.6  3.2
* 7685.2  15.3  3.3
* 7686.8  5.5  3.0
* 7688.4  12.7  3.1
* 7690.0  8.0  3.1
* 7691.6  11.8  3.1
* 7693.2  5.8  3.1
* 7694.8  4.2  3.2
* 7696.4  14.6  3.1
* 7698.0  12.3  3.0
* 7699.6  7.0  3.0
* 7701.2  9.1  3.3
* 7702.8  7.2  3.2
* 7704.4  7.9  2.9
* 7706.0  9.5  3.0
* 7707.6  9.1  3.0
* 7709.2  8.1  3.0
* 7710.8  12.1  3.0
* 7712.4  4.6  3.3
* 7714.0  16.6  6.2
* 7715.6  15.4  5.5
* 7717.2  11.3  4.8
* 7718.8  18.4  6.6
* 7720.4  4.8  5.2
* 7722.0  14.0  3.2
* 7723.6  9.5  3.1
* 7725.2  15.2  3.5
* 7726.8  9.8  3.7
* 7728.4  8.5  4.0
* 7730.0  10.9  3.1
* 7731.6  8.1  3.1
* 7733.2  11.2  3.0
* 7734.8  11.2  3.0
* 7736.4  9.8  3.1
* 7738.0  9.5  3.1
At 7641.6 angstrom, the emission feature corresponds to H-alpha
